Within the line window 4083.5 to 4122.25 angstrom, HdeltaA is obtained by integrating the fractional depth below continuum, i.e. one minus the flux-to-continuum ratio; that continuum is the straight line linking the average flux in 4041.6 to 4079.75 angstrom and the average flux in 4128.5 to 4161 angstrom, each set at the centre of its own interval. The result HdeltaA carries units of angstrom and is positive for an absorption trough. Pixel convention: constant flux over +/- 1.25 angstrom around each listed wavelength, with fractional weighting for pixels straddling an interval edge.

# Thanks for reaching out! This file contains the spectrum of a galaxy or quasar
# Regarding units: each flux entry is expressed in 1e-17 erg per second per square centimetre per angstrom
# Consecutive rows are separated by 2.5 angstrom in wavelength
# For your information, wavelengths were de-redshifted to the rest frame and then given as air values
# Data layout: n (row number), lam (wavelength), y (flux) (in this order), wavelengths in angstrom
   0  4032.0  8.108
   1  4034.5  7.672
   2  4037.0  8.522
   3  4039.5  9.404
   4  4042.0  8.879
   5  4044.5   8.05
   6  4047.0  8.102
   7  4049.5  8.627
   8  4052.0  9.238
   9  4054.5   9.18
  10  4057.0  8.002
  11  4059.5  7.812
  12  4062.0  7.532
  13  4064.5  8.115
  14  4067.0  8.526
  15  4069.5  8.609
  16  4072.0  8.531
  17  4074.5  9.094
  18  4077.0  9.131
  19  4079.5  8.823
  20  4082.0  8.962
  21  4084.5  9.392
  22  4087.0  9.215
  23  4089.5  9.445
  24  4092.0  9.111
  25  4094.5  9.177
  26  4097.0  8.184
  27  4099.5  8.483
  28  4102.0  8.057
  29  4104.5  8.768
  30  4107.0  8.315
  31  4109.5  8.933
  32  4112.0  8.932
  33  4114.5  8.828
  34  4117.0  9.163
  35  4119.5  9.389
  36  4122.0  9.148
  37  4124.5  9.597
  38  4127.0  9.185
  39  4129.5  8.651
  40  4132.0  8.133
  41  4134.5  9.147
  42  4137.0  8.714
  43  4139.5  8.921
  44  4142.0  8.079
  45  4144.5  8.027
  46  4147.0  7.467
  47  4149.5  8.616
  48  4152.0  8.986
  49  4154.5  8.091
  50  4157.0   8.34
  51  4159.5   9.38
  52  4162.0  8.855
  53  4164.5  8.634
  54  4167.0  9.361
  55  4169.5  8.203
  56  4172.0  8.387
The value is -1.8 angstrom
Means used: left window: 8.5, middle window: 8.9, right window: 8.51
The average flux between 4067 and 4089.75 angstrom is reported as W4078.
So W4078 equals 8.98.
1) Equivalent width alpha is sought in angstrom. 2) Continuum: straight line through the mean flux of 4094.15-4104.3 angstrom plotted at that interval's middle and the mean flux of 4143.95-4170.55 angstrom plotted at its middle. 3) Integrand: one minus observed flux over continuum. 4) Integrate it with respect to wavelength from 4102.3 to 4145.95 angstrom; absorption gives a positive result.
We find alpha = -1.6 angstrom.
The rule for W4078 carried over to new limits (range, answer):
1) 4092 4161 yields 8.7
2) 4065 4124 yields 8.88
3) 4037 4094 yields 8.72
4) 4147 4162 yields 8.6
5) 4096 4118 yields 8.63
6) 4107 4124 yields 9.03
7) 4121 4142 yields 8.88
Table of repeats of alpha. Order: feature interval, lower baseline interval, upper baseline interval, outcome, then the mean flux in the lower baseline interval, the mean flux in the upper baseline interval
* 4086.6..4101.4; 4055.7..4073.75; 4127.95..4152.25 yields -1.05 angstrom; 8.19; 8.46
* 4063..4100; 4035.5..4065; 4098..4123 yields -0.94 angstrom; 8.46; 8.79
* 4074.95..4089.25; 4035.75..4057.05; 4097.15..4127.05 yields -0.55 angstrom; 8.7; 8.86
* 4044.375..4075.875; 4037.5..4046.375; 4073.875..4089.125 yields 1.65 angstrom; 8.71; 9.12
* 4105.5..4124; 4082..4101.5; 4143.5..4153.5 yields -0.64 angstrom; 8.96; 8.28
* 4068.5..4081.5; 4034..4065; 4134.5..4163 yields -0.62 angstrom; 8.42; 8.52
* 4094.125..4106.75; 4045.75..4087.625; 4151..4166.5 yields 0.29 angstrom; 8.63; 8.74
